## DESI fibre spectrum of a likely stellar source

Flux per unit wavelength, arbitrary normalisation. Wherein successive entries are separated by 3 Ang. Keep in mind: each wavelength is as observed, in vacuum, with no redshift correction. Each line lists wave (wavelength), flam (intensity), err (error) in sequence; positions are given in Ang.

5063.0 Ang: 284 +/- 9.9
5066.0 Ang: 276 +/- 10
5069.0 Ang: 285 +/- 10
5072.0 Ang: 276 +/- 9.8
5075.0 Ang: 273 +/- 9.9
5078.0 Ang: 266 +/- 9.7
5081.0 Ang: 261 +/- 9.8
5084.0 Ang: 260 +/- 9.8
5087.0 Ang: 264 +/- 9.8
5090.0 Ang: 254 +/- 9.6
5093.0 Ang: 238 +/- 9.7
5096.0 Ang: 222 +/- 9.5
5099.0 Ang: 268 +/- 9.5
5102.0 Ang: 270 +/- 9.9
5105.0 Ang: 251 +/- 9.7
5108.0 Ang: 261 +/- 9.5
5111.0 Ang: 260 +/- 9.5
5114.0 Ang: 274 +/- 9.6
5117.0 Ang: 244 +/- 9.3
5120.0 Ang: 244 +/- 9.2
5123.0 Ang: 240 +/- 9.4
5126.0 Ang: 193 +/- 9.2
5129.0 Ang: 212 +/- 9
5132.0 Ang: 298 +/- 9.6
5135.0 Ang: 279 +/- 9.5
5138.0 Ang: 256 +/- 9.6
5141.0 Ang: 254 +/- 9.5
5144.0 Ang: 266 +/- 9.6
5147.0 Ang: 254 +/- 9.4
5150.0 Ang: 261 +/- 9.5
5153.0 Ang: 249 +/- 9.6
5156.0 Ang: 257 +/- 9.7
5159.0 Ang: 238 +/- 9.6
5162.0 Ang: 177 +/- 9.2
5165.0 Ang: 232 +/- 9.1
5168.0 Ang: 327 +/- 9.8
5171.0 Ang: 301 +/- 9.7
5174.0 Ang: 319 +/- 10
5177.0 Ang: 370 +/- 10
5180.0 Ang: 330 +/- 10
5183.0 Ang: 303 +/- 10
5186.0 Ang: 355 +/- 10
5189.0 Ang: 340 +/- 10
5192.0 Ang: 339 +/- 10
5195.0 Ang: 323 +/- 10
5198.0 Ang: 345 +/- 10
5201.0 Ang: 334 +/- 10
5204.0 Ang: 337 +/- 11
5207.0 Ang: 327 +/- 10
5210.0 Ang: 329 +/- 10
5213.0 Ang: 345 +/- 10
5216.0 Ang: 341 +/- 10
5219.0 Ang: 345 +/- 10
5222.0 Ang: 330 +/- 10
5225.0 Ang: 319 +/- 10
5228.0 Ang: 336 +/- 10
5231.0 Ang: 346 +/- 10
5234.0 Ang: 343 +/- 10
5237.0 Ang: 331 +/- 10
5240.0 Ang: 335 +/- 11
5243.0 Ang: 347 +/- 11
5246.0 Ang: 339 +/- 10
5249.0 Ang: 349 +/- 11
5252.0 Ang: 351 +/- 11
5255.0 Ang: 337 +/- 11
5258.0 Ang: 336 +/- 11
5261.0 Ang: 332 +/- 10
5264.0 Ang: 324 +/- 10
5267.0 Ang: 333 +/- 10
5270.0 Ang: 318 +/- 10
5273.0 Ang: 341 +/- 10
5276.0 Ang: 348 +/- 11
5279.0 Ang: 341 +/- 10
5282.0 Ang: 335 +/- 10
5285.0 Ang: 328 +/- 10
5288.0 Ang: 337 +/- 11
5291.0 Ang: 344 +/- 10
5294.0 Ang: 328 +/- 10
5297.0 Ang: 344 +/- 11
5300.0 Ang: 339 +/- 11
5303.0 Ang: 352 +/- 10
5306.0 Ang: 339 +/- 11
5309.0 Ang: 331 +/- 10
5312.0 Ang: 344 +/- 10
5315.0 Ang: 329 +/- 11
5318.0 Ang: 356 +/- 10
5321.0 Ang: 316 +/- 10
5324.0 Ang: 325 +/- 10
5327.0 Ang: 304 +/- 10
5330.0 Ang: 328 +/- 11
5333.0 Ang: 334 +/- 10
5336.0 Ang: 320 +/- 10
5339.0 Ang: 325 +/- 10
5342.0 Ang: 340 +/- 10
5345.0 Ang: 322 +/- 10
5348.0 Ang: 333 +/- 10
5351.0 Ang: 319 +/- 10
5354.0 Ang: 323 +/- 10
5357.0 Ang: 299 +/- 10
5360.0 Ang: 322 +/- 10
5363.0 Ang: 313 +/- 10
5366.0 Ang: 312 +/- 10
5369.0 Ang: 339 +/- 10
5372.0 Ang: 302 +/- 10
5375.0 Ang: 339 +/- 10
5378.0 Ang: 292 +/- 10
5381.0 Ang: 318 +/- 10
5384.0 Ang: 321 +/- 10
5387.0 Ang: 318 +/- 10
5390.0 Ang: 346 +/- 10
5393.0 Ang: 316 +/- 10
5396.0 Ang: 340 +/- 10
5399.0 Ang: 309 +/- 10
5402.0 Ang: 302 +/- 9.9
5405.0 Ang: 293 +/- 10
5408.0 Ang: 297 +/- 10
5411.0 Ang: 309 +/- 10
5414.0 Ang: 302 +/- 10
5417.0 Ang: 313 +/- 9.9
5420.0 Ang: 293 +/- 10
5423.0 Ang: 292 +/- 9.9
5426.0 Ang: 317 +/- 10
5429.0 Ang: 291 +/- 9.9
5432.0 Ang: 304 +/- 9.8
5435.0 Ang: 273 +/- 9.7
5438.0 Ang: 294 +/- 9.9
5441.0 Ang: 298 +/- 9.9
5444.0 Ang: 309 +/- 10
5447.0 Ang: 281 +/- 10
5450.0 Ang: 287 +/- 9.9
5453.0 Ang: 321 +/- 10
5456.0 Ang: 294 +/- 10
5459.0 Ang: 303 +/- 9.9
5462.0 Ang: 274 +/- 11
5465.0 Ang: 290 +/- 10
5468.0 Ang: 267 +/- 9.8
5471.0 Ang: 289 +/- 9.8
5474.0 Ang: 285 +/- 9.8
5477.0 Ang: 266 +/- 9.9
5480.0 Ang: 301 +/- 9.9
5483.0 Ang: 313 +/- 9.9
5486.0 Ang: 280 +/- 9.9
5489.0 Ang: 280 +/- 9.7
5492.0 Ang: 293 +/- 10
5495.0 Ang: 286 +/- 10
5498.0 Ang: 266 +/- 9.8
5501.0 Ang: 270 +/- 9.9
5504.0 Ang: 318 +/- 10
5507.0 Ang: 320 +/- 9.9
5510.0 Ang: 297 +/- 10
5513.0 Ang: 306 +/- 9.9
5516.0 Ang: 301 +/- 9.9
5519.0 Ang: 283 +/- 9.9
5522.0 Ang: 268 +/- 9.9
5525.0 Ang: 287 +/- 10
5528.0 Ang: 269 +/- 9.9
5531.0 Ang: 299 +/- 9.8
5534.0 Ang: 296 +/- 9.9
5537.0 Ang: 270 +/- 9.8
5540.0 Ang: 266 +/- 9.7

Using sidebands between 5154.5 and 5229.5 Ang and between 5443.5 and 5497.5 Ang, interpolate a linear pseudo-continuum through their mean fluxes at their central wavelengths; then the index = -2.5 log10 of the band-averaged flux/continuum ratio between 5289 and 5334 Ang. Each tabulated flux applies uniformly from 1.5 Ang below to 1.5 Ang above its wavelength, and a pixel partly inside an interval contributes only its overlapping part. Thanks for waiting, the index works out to -0.10 mag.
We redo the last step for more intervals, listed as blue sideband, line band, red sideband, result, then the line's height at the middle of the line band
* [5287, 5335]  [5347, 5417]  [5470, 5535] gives 0.01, 318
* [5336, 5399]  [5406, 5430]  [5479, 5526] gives 0.03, 310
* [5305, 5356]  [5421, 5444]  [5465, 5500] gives 0.01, 299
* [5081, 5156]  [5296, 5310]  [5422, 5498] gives -0.24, 274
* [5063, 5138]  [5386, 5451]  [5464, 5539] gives -0.08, 282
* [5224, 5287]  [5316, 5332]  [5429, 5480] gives -0.02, 321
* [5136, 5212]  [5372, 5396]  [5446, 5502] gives -0.11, 290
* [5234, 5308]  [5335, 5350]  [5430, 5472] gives -0.03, 320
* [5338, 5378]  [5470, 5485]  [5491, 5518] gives 0.03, 300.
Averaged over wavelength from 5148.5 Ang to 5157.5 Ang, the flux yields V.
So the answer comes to 256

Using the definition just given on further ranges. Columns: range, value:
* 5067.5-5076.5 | 278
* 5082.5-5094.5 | 254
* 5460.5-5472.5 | 280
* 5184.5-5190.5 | 348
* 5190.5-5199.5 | 336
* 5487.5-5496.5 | 286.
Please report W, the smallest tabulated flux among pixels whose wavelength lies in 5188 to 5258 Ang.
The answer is 319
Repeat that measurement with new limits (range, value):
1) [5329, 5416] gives 292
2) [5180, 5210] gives 303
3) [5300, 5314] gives 331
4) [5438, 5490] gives 266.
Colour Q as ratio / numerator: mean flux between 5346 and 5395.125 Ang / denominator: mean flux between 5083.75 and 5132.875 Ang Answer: 1.3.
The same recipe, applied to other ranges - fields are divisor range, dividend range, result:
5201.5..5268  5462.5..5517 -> 0.86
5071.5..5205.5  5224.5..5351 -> 1.22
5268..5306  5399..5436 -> 0.89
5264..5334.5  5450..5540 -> 0.86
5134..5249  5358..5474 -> 0.98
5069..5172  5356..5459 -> 1.20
